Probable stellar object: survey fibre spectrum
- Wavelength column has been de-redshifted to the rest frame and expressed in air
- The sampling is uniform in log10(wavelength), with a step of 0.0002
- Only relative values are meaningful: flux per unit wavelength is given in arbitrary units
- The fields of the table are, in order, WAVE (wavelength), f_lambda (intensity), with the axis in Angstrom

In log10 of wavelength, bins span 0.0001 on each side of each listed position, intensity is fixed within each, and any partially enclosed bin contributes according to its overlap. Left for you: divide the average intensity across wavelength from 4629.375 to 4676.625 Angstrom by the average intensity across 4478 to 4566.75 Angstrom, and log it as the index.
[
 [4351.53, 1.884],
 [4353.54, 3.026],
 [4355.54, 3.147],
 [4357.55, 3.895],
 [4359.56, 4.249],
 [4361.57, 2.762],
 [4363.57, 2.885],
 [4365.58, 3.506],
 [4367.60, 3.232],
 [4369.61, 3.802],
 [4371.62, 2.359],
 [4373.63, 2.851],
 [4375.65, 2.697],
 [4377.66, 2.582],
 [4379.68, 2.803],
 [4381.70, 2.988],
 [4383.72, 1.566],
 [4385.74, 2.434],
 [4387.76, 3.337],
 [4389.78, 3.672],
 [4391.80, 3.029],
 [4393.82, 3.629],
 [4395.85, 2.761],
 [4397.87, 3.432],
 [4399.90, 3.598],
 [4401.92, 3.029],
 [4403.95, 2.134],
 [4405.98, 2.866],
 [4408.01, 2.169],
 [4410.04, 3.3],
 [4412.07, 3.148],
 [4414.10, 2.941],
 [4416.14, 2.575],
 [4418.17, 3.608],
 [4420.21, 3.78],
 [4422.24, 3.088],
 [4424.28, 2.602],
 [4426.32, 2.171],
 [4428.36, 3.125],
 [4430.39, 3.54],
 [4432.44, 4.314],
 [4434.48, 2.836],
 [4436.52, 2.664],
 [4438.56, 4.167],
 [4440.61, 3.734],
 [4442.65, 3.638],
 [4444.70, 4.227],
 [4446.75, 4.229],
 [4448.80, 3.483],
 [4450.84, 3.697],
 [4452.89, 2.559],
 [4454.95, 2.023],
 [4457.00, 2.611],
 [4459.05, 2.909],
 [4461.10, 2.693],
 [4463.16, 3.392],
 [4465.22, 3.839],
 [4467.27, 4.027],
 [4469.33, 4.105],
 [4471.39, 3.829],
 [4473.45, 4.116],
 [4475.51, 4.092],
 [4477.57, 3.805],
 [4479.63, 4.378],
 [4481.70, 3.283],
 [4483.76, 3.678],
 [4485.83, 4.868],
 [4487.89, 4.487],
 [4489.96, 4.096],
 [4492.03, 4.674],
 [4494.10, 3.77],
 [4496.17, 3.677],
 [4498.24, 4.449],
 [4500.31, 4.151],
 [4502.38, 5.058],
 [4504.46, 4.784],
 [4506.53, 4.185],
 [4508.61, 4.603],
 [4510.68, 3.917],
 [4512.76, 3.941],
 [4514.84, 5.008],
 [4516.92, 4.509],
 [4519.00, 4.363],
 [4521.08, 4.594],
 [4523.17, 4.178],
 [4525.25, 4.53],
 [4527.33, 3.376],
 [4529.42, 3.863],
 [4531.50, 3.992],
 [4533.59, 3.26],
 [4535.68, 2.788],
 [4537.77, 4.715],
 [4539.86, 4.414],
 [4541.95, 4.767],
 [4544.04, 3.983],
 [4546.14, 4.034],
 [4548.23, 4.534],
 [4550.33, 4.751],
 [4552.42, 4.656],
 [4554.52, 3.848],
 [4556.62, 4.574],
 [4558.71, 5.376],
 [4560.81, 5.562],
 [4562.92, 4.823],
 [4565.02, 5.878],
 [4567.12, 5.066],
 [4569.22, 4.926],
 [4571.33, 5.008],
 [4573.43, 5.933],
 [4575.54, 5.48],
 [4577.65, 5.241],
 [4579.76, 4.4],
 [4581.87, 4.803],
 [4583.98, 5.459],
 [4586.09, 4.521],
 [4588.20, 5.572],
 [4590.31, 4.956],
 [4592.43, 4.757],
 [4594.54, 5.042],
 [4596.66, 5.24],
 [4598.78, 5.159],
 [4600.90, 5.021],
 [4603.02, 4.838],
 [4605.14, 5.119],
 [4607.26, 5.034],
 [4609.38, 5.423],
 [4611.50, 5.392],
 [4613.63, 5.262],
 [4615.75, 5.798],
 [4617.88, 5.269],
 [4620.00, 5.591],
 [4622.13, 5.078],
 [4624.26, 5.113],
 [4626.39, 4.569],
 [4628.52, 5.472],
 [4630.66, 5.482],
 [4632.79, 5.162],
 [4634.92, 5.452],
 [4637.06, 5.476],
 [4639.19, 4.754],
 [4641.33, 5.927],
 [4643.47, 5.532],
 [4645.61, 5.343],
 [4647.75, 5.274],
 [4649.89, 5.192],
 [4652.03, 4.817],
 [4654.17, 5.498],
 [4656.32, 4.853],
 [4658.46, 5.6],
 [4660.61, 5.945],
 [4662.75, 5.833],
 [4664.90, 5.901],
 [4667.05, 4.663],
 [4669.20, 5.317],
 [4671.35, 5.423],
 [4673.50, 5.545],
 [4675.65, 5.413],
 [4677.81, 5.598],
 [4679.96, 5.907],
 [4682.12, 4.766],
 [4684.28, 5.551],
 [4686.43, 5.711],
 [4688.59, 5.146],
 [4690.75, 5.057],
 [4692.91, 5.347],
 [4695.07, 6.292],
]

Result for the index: 1.24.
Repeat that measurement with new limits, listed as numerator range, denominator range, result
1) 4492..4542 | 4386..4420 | 1.36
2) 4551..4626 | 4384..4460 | 1.62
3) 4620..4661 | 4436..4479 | 1.50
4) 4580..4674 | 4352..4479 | 1.63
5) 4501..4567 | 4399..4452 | 1.36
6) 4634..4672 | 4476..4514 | 1.28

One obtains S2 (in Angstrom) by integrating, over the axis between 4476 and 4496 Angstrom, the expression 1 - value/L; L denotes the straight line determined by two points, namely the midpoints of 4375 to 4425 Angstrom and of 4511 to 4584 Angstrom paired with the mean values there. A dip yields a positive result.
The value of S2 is -1.0 Angstrom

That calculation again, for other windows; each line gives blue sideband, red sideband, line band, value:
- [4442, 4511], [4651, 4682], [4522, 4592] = -1.7 Angstrom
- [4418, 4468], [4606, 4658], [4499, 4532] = -2.1 Angstrom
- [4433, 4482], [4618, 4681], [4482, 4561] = -3.1 Angstrom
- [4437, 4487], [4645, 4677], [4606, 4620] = -1.2 Angstrom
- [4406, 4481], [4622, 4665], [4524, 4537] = 1.7 Angstrom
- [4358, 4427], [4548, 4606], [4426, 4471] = 2.8 Angstrom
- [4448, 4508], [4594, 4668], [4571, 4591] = -1.4 Angstrom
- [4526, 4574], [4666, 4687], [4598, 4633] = -1.8 Angstrom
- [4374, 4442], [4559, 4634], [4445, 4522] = -0.6 Angstrom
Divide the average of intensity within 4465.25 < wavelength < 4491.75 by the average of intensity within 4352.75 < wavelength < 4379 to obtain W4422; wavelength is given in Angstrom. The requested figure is 1.3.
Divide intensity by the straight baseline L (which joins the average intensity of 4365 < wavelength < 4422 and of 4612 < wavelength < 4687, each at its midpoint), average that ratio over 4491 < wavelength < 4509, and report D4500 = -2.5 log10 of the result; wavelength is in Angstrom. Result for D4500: -0.099 mag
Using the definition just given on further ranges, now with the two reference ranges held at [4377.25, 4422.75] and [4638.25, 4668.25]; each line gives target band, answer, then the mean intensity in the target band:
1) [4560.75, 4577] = -0.16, 5.32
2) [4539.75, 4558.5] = -0.01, 4.44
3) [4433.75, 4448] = -0.09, 3.66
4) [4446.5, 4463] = 0.17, 2.99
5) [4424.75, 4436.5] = 0.05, 3.12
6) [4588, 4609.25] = -0.05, 5.07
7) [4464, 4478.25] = -0.09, 3.97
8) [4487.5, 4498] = -0.08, 4.14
